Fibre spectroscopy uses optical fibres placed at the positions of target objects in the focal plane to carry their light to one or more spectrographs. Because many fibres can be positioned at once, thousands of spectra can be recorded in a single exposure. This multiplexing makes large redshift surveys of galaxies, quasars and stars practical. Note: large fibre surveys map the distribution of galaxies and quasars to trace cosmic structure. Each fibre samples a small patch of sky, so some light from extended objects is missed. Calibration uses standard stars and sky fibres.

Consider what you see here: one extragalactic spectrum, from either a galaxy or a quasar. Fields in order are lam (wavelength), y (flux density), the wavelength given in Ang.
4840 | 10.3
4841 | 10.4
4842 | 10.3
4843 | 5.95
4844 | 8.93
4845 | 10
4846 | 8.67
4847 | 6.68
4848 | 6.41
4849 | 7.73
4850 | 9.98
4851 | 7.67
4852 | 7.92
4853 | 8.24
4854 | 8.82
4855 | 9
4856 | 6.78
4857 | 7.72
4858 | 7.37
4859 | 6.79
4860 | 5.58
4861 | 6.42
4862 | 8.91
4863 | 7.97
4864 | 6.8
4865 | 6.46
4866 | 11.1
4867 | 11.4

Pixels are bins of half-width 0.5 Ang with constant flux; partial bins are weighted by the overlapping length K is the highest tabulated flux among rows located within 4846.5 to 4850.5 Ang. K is 9.98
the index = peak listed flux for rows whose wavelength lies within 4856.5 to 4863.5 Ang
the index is 8.91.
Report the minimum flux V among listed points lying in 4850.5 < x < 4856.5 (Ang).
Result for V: 6.78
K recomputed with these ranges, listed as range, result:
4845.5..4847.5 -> 8.67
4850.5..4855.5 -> 9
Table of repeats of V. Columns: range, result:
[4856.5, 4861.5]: 5.58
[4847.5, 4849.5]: 6.41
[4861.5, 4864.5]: 6.8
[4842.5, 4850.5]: 5.95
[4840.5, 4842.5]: 10.3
